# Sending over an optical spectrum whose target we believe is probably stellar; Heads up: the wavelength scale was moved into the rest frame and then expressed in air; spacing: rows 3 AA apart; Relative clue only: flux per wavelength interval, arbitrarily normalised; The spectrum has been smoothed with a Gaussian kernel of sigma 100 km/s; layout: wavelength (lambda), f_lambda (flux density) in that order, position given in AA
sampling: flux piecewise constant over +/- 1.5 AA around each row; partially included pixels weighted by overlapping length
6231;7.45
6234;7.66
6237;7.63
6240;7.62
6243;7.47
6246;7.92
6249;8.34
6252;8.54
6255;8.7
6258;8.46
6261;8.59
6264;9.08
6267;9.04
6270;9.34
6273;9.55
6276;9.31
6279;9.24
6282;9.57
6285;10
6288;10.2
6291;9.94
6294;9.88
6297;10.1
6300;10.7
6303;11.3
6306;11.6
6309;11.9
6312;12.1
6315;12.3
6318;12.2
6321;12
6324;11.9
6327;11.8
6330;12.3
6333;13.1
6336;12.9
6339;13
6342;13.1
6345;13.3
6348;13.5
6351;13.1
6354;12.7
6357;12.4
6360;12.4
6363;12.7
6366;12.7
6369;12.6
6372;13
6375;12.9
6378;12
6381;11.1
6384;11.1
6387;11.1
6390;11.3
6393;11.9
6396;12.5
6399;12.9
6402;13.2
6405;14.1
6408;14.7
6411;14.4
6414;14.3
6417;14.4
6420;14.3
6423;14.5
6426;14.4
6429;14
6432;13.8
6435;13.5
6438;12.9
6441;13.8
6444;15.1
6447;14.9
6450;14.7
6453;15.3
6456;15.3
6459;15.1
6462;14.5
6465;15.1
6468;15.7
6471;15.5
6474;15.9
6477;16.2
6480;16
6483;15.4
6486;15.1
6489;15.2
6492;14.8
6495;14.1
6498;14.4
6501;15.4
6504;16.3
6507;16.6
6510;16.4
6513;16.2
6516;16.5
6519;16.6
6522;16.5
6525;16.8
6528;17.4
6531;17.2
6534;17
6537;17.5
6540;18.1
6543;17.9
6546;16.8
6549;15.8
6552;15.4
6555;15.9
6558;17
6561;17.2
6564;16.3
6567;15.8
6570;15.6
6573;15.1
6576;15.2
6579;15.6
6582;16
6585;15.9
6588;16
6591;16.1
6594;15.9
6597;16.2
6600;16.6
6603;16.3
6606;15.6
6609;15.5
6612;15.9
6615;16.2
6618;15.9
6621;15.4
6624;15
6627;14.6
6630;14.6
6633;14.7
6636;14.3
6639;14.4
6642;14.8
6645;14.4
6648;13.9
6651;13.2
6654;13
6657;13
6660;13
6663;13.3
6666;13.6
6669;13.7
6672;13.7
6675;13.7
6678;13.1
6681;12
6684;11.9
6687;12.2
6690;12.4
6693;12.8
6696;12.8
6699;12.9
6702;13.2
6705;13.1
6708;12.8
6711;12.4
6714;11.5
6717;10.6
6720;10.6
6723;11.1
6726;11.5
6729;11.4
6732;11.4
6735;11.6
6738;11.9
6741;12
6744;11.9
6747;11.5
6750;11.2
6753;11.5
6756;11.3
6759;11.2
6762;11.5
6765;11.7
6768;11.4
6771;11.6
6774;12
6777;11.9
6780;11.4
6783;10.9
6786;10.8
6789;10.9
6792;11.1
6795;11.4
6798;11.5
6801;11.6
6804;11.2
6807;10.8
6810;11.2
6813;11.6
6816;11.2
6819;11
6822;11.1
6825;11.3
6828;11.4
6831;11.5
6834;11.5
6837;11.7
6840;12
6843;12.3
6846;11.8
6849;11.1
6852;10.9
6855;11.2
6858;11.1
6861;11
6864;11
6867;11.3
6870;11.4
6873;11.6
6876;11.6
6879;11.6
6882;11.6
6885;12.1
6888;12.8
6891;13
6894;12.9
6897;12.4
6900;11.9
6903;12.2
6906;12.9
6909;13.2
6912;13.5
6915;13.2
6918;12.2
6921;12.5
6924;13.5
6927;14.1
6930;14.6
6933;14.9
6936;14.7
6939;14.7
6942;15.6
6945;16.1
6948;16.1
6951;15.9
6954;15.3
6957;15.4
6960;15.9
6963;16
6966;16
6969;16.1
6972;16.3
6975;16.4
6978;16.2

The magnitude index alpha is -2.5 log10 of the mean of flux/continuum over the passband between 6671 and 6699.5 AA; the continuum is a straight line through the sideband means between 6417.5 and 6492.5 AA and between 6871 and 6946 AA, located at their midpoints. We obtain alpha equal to 0.10 mag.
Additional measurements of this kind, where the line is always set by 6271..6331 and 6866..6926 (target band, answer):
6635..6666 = -0.17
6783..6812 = 0.09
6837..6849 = 0.03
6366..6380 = -0.14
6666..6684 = -0.12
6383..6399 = -0.06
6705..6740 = 0.03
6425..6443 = -0.22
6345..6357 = -0.18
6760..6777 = 0.04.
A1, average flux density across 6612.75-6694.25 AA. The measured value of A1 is 13.8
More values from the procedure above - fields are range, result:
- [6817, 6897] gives 11.6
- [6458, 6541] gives 16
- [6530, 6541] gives 17.4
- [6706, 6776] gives 11.6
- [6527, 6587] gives 16.4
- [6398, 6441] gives 14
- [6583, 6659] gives 15.1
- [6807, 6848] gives 11.5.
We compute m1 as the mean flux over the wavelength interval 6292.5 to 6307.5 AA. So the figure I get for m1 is 10.7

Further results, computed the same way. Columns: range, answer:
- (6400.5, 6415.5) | 14.1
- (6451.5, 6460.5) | 15.2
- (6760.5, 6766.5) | 11.6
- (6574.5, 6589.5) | 15.7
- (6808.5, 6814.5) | 11.4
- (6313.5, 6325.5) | 12.1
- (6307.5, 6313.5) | 12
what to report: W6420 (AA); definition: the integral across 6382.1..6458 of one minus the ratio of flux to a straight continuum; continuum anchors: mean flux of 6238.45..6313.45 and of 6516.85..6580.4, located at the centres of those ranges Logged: -2.6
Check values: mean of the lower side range 9.54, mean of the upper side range 16.5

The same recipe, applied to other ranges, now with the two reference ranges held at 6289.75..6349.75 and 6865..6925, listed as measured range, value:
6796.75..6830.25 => 2.8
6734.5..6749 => 0.6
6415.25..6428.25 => -2.5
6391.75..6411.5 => -2.2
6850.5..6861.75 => 1.2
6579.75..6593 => -4.2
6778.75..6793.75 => 1.5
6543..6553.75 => -3.7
